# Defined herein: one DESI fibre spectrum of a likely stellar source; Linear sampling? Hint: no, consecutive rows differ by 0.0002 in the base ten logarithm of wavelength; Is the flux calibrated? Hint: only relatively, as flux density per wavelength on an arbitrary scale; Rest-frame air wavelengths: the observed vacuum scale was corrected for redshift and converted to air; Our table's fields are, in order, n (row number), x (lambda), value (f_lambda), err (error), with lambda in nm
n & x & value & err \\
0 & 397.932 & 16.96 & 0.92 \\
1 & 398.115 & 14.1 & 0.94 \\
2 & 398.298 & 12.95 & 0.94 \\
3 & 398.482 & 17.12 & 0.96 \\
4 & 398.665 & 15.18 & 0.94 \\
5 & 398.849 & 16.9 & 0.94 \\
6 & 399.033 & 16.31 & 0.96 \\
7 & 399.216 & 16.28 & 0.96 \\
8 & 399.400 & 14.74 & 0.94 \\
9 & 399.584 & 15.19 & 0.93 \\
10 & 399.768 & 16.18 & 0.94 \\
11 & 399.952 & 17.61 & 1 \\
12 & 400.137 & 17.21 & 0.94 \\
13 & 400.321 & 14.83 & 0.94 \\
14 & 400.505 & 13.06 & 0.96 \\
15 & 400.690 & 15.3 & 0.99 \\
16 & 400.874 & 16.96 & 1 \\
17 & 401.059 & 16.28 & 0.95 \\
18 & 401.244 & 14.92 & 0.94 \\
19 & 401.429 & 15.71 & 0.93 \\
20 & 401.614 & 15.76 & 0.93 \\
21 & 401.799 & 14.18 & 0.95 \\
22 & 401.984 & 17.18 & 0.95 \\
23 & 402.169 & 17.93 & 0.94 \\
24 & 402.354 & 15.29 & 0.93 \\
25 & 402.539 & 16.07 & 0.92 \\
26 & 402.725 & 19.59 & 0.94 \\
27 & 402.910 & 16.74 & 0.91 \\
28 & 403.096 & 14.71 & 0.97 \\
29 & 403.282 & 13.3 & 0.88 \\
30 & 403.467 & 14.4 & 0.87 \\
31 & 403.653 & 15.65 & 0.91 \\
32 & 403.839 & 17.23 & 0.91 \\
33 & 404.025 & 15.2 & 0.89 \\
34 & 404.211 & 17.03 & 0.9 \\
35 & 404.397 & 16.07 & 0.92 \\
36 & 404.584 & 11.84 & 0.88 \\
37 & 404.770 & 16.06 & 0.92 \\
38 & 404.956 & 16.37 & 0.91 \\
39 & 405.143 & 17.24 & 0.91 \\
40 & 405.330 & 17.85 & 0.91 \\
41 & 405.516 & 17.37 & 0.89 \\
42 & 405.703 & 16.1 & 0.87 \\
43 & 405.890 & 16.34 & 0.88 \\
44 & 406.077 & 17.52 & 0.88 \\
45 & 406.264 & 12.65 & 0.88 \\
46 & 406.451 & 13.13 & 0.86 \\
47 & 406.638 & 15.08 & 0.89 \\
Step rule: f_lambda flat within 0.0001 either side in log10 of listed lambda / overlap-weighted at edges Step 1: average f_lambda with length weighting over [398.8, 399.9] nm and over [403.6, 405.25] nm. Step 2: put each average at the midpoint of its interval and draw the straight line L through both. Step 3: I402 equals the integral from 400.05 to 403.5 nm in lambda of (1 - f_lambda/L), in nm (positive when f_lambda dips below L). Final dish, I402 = 0.03 nm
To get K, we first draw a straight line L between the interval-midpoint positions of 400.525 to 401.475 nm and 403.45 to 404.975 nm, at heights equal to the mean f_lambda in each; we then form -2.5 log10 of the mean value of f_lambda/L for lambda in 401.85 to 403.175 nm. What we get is -0.08 mag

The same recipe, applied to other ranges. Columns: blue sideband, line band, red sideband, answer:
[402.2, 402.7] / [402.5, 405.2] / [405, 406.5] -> 0.035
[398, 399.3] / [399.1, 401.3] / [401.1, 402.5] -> 0.000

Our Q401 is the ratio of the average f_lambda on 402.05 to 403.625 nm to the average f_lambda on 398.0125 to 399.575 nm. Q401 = 1.0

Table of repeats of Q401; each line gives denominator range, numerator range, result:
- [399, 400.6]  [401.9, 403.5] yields 1.03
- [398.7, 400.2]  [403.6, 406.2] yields 1.00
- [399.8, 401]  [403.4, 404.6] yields 0.98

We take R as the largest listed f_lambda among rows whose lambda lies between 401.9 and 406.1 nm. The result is 19.59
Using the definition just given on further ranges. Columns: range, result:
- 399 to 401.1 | 17.61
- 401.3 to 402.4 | 17.93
